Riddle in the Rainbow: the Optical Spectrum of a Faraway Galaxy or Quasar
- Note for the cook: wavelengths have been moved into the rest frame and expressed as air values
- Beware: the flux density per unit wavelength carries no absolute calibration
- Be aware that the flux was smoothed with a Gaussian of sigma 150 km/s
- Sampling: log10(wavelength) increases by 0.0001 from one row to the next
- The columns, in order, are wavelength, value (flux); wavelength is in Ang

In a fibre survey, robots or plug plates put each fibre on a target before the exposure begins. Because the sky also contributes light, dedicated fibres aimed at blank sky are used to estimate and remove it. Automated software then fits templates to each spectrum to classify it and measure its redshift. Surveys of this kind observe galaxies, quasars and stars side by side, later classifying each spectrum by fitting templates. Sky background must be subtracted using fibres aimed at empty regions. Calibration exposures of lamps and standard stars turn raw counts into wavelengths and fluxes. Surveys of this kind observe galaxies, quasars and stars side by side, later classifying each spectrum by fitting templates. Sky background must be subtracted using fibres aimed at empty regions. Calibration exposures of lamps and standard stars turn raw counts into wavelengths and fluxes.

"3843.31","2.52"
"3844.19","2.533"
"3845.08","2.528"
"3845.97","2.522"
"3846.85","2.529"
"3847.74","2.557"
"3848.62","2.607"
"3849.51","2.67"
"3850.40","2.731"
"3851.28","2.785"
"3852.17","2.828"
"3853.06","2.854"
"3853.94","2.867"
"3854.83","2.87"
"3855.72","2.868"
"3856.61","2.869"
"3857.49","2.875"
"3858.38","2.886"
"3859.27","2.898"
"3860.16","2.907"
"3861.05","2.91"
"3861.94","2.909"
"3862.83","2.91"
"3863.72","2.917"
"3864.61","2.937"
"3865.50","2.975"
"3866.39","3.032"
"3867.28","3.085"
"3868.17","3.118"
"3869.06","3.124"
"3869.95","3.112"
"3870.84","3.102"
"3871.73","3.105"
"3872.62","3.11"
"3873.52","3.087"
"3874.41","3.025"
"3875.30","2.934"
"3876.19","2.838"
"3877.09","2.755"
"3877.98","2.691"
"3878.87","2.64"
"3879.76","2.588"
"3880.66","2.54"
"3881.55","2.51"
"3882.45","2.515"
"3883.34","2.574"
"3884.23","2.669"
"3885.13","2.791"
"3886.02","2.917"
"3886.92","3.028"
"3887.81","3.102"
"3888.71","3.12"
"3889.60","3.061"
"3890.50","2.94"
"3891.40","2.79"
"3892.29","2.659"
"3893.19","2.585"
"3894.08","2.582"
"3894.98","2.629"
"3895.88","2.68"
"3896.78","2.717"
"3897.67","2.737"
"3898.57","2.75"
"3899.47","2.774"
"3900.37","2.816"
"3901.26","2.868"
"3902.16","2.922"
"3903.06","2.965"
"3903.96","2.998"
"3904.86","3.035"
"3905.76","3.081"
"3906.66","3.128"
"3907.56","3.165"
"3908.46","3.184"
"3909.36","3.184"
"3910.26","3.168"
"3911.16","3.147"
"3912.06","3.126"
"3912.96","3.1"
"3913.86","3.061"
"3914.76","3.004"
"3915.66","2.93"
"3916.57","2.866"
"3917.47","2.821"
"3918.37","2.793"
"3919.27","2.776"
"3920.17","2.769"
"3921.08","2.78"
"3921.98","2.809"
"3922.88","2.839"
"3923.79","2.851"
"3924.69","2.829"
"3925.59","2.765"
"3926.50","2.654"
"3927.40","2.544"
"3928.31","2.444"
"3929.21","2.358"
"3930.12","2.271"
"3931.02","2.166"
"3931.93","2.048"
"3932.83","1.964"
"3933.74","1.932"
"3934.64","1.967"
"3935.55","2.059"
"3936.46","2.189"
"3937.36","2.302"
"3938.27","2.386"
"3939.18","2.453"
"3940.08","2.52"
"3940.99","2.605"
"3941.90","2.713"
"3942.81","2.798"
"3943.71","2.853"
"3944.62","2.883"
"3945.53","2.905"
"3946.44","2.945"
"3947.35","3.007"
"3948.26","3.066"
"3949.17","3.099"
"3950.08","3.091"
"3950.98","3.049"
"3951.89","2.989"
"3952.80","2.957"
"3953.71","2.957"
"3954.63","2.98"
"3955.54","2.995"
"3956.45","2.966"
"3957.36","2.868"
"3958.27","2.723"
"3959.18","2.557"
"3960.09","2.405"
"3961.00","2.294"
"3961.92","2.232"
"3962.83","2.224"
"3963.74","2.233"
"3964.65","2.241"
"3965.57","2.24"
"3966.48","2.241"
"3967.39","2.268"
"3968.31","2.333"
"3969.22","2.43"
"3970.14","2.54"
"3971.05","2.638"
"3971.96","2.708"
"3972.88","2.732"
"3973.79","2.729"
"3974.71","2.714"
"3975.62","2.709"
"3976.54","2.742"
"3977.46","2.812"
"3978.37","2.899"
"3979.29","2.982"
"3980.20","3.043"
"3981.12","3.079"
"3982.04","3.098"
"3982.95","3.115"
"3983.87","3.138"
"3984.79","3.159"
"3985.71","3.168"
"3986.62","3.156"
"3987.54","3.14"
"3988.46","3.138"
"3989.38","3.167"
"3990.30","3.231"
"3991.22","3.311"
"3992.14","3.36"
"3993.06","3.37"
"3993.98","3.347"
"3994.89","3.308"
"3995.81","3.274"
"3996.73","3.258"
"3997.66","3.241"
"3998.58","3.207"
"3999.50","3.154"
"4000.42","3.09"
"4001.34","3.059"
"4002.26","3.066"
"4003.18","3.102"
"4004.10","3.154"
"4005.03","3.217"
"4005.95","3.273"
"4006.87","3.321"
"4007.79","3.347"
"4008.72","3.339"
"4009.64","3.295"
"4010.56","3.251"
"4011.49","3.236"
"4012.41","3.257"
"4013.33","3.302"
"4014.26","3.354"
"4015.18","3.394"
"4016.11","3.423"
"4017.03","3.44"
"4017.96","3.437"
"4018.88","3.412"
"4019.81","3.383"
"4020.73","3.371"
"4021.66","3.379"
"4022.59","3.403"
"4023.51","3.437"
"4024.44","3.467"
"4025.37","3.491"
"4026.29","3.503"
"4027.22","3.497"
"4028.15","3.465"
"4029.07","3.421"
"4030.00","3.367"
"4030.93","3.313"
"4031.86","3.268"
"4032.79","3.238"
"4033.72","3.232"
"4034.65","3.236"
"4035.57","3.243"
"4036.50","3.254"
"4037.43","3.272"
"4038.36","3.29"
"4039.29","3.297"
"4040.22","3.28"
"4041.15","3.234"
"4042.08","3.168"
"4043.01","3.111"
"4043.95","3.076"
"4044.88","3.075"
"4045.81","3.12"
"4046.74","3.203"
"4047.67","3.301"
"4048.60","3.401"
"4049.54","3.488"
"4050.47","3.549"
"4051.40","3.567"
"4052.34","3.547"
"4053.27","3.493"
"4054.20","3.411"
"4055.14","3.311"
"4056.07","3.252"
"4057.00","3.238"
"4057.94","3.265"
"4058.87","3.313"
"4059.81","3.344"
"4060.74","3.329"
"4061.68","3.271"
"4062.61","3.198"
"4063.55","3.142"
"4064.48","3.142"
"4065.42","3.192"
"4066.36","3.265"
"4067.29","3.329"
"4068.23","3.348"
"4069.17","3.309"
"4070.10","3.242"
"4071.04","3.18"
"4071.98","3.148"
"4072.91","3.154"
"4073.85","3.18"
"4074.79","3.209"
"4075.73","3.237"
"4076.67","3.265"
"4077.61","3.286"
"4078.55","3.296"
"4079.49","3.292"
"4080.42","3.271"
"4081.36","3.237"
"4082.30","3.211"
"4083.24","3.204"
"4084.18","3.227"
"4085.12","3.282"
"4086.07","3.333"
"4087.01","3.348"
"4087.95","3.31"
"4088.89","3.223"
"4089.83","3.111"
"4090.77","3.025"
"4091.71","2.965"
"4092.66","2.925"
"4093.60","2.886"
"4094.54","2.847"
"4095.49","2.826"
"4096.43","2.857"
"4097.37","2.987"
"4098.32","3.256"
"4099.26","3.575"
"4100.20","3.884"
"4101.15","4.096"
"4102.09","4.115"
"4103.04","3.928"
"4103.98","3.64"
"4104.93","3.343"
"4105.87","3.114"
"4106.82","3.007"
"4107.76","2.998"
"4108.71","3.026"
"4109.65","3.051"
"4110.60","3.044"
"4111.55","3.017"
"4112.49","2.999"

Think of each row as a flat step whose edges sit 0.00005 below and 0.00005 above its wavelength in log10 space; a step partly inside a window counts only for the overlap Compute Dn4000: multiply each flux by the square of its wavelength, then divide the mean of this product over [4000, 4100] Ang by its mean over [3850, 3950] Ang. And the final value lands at 1.26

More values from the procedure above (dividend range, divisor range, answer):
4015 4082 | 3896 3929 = 1.22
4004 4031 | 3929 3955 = 1.34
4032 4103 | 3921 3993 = 1.27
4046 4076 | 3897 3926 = 1.21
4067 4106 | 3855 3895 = 1.27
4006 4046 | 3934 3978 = 1.31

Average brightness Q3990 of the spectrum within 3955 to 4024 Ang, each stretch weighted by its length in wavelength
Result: 3.01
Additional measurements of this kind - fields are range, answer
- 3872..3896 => 2.79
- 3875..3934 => 2.78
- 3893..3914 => 2.94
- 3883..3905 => 2.83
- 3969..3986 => 2.87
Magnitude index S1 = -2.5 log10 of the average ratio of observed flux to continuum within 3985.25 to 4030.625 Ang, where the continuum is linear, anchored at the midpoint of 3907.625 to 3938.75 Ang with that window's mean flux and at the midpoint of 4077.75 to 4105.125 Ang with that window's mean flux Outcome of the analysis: -0.11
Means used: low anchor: 2.65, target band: 3.3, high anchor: 3.29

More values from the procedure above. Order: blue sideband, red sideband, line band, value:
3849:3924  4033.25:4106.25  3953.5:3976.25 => 0.194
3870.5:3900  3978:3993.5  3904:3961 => 0.080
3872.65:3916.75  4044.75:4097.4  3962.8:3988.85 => 0.108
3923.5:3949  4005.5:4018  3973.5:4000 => -0.015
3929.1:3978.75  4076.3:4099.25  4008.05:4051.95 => -0.148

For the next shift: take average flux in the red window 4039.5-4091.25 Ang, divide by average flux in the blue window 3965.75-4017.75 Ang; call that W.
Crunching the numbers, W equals 1.06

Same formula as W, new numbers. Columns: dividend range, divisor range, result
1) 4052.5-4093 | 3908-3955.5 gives 1.19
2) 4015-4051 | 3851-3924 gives 1.15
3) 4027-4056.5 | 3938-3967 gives 1.22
